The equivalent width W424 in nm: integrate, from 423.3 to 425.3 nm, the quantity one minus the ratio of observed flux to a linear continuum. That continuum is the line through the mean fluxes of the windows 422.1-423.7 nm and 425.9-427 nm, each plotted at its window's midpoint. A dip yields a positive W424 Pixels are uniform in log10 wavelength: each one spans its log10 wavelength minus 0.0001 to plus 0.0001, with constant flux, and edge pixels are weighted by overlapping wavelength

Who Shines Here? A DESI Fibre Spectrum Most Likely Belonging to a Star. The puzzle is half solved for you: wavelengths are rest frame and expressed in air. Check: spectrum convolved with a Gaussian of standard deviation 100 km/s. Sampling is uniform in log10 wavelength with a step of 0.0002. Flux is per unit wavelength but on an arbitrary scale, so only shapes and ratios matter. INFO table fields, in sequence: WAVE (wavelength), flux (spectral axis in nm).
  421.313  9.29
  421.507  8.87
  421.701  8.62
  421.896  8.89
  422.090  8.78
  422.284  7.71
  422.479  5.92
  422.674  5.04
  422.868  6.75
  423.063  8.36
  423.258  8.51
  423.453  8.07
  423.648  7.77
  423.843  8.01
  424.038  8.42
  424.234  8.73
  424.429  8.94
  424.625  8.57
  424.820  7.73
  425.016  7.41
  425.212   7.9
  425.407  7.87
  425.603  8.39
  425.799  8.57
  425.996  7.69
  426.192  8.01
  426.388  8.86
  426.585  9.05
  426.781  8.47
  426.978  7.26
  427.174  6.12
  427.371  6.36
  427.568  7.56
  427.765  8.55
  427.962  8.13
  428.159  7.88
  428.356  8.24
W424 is -0.119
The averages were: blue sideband 7.33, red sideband 8.29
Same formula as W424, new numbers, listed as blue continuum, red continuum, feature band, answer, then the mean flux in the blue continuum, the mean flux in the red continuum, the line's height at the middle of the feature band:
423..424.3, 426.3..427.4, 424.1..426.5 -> -0.07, 8.25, 7.76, 8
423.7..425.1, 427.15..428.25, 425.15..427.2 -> -0.06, 8.25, 7.52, 7.86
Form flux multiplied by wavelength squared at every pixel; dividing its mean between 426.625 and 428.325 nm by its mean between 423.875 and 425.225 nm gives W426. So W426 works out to 0.94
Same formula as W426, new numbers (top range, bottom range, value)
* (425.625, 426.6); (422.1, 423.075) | 1.25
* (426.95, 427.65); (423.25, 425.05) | 0.83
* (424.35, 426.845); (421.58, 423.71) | 1.09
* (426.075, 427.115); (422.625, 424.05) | 1.09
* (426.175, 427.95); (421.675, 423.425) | 1.05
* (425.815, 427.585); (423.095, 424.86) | 0.94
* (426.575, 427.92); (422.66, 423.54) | 1.02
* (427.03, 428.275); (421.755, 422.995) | 1.05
